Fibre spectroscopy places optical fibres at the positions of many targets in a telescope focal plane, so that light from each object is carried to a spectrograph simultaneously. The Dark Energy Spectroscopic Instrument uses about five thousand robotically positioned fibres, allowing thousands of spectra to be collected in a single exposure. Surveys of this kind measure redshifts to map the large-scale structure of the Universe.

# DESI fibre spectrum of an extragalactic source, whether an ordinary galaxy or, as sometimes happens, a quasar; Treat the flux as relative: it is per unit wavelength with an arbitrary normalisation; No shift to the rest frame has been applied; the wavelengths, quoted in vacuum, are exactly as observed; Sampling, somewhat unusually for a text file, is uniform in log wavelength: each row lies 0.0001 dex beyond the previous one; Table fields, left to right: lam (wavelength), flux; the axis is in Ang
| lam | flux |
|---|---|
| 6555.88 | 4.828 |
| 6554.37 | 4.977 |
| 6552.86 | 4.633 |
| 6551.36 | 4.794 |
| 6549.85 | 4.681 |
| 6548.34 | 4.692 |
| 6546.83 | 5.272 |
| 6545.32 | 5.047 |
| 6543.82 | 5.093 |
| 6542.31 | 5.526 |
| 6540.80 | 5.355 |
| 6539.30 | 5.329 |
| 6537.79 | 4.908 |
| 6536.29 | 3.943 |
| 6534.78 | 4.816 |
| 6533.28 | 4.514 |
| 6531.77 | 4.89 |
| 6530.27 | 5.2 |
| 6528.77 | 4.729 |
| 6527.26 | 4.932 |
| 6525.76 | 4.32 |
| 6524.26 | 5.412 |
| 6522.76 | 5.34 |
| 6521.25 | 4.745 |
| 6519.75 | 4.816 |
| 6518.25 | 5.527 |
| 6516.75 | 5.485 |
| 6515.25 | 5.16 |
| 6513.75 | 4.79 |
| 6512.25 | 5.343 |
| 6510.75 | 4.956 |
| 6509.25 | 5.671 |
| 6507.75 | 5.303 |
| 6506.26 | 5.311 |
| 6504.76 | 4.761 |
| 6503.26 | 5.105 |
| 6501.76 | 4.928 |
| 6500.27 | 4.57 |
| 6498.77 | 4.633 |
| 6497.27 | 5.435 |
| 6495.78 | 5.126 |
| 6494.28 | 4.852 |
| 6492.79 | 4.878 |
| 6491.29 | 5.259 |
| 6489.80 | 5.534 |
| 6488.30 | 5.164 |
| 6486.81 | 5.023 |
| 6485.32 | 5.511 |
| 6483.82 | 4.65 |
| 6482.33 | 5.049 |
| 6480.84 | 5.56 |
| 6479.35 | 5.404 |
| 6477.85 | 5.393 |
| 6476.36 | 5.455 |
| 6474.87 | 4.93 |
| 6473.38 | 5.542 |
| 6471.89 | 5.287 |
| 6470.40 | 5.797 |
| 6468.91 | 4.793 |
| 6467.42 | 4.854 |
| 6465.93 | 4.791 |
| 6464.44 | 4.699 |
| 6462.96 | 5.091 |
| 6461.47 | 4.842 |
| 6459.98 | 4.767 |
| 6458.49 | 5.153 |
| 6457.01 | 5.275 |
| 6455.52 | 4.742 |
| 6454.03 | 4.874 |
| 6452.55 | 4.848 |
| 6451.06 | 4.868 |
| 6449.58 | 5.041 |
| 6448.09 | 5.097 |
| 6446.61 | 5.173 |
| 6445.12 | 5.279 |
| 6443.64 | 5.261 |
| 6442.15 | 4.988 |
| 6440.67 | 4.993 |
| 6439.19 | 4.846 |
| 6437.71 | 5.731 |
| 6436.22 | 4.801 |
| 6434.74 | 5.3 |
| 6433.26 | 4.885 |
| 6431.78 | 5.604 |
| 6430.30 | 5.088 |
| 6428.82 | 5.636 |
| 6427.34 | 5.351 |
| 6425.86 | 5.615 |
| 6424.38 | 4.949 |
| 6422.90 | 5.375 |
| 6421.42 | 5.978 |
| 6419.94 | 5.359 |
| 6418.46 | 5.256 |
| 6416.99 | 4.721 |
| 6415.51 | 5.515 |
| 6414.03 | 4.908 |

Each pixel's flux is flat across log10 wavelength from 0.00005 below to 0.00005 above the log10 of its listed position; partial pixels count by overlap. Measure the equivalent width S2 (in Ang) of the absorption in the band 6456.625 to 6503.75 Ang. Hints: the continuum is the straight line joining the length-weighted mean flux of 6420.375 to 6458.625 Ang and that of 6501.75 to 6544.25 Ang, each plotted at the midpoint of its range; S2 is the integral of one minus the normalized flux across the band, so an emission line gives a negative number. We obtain 0.11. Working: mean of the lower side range 5.18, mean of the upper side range 5.04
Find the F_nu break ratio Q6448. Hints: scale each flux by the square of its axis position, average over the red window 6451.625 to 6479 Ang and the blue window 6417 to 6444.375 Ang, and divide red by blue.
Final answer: 0.97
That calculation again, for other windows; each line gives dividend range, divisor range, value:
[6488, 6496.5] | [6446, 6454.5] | 1.04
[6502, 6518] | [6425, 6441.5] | 1.01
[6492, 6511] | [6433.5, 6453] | 1.01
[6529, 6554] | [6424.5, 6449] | 0.97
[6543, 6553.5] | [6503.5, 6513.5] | 0.95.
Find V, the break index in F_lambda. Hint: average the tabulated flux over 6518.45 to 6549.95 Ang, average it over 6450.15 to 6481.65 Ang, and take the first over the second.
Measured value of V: 0.97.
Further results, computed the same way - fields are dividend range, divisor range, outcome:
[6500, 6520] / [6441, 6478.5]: 1.01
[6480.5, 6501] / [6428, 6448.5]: 0.98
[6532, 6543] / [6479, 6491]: 0.94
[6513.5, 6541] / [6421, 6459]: 0.96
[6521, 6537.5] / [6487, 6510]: 0.94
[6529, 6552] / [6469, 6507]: 0.96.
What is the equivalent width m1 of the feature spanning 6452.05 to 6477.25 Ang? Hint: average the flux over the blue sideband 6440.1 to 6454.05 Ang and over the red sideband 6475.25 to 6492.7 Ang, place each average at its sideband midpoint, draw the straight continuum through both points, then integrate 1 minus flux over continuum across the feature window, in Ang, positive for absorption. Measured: 0.5 Ang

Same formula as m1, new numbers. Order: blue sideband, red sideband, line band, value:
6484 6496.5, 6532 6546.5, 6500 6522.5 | -0.24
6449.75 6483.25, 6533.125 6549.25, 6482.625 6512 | -0.31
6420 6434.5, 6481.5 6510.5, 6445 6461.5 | 0.88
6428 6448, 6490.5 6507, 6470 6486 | -0.80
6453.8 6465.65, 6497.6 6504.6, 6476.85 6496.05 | -1.26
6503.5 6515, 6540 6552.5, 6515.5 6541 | 0.75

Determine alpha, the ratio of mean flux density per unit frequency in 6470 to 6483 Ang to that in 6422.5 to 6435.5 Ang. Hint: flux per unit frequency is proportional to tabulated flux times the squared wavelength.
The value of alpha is 1.0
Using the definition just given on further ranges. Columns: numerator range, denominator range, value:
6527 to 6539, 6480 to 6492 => 0.92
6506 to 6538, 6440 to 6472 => 1.02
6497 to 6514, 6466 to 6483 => 0.97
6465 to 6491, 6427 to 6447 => 1.01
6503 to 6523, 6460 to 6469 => 1.08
